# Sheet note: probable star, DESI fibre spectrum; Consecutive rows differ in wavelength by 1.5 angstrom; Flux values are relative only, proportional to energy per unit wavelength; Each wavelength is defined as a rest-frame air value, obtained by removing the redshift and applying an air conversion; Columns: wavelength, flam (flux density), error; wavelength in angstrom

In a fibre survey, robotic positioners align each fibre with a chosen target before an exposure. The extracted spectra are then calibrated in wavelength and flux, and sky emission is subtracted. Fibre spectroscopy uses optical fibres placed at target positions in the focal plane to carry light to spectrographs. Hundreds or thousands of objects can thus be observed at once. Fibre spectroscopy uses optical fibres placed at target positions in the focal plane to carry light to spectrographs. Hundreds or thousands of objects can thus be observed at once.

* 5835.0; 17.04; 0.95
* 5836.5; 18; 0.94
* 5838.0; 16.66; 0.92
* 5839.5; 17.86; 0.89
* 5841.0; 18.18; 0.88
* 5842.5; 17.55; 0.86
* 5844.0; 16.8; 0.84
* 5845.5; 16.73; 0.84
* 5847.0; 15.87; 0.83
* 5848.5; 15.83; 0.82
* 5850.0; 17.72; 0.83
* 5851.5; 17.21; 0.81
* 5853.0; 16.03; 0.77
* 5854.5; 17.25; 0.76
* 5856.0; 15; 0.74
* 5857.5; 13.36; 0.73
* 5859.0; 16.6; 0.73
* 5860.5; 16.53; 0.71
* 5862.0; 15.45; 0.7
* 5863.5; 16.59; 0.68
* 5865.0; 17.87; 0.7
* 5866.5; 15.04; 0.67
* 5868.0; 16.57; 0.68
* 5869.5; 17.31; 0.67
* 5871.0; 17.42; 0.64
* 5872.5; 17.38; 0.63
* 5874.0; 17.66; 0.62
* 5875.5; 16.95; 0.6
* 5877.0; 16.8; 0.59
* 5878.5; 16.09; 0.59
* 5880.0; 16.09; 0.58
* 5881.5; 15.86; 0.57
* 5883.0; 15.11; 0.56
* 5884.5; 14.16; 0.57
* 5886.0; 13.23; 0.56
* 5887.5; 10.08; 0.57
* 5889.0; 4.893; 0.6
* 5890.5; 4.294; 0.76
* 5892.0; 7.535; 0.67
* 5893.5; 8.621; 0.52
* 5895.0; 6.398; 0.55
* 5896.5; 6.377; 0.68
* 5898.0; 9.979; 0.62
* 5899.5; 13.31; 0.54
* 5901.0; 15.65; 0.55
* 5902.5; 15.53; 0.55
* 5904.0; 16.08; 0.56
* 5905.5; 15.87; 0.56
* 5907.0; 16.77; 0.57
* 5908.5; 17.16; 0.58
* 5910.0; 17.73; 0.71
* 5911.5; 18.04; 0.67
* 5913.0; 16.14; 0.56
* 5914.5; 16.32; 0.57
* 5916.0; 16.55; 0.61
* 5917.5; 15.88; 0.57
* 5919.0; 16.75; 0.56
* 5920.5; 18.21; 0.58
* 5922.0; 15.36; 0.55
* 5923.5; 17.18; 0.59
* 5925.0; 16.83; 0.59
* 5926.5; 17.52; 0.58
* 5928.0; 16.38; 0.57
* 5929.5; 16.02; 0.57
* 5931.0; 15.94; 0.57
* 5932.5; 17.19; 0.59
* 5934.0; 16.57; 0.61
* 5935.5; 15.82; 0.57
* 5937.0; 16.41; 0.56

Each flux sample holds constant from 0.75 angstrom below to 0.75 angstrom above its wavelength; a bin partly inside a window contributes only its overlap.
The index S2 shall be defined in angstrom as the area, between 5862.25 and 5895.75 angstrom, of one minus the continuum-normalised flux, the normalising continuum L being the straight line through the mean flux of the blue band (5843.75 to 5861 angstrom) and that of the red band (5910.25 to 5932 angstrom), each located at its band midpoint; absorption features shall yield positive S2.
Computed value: 5.4 angstrom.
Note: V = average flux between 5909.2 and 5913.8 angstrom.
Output 17.3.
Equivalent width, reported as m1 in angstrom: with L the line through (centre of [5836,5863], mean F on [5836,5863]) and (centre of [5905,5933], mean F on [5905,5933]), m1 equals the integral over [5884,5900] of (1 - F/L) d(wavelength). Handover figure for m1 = 7.5 angstrom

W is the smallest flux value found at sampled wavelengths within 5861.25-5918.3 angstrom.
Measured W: 4.294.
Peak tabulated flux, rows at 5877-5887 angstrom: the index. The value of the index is 16.8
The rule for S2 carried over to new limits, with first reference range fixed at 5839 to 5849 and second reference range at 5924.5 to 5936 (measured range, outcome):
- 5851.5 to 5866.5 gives 0.73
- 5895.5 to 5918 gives 2.17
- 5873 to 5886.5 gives 0.76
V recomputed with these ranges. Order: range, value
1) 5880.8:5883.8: 15.5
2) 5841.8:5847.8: 16.7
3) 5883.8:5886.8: 13.6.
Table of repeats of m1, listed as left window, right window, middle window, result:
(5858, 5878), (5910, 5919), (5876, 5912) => 8.0 angstrom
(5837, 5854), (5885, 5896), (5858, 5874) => -4.9 angstrom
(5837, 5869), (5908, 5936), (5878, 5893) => 4.5 angstrom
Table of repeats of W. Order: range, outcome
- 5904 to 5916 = 15.87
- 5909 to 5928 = 15.36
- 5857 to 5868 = 13.36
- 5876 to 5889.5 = 4.893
